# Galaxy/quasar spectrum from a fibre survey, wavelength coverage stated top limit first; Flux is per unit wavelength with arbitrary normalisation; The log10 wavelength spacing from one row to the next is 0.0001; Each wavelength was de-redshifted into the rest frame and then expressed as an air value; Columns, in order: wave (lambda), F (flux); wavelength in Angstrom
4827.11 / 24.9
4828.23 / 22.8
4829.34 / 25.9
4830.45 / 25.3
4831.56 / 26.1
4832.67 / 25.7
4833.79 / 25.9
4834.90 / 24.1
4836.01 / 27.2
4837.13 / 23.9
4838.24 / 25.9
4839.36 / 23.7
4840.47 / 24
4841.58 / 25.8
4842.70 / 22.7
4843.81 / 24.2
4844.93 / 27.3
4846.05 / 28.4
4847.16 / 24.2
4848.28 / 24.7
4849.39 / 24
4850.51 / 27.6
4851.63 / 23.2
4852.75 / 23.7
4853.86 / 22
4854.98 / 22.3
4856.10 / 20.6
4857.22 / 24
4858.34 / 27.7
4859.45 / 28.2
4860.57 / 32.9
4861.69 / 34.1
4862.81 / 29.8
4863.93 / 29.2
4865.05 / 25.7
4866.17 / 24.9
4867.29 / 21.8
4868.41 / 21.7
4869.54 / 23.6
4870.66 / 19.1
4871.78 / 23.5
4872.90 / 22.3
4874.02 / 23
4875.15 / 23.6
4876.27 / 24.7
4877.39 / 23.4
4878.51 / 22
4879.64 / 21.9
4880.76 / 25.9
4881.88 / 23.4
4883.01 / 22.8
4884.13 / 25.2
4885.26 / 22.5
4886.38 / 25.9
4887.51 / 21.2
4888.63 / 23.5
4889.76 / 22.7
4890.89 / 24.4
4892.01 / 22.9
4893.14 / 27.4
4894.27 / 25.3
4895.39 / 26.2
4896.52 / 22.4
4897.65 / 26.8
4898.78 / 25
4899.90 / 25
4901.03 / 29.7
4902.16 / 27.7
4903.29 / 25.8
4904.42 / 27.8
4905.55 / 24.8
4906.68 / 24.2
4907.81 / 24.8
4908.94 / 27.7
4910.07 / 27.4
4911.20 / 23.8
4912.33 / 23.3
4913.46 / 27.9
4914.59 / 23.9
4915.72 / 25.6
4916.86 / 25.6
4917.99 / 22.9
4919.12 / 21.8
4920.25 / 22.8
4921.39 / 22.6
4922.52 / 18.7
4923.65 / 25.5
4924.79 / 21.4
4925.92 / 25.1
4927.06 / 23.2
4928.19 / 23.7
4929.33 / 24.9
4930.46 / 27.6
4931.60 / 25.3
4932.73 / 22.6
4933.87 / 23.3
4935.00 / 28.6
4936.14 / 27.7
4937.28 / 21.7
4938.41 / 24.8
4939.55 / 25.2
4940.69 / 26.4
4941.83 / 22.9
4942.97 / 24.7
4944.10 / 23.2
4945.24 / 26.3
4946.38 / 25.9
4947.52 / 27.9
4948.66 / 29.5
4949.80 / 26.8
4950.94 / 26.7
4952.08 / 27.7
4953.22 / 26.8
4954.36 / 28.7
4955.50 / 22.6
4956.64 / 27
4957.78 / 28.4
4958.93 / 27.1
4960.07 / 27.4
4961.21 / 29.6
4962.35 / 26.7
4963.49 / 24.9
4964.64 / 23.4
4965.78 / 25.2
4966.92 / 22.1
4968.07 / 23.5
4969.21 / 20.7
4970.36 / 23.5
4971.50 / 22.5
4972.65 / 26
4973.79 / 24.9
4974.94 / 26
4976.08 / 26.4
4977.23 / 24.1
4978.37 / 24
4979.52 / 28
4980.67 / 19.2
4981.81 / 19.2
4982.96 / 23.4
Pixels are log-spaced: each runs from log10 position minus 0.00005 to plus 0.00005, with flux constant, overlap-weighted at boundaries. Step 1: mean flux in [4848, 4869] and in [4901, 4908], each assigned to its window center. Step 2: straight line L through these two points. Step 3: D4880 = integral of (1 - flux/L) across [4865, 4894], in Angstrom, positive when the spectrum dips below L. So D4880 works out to 2.8 Angstrom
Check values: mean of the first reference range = 25.7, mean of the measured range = 23.4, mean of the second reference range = 26.2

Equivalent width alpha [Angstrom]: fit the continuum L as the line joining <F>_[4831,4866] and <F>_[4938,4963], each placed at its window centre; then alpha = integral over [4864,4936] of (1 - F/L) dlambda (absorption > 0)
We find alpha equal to 4.9 Angstrom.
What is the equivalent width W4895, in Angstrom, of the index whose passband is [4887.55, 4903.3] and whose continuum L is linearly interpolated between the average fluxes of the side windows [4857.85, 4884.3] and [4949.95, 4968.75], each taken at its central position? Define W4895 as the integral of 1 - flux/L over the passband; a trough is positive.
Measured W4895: 0.1 Angstrom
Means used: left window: 25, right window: 26.1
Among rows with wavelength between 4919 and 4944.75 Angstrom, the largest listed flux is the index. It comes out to 28.6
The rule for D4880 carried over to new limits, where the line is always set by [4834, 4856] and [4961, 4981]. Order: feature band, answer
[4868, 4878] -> 0.7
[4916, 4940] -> 0.4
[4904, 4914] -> -0.5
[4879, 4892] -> 0.5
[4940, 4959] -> -1.5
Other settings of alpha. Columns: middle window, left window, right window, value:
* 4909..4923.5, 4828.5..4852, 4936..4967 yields 1.0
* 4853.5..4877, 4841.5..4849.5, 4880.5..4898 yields -0.2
